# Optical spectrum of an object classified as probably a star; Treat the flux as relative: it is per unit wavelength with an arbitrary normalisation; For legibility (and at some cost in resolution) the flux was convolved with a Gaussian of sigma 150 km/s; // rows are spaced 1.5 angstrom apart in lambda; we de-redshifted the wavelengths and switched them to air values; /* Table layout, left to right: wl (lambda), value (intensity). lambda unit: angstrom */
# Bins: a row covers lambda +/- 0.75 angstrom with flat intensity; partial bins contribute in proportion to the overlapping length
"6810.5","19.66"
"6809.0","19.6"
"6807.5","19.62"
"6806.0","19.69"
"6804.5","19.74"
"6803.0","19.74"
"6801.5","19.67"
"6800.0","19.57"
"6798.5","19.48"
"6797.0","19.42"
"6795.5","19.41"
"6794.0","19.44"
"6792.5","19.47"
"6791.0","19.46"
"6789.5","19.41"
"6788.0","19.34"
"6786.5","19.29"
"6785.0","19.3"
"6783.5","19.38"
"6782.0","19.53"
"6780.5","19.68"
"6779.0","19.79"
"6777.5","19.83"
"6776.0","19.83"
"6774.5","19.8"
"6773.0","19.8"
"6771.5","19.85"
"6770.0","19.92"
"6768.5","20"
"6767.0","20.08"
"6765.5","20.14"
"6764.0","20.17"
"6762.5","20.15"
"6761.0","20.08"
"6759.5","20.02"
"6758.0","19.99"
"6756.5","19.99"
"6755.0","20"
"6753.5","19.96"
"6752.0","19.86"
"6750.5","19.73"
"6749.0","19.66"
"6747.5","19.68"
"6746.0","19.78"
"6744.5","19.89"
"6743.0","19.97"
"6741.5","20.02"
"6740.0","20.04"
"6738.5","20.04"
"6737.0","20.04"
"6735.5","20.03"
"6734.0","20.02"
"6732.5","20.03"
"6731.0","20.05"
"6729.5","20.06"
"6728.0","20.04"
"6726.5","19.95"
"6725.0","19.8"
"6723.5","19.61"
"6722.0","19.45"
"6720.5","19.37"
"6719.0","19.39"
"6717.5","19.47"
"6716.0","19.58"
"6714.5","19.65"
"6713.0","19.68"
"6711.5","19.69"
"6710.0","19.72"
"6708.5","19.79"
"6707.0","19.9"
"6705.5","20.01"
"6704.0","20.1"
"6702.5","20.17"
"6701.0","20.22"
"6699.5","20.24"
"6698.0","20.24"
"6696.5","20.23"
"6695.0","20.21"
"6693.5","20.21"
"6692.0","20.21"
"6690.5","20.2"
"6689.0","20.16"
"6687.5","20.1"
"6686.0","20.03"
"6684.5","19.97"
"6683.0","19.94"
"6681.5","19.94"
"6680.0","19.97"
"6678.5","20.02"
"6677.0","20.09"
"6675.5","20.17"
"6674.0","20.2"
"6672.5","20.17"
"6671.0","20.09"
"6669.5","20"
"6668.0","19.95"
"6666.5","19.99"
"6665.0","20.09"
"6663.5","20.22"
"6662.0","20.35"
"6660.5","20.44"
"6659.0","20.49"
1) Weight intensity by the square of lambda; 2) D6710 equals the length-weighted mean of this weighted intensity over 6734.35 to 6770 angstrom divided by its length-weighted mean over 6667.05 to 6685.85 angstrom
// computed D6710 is 1.0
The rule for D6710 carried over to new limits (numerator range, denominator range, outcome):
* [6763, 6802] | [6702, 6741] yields 1.01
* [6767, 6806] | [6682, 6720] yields 1.01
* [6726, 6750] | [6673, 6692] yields 1.01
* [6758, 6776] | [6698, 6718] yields 1.02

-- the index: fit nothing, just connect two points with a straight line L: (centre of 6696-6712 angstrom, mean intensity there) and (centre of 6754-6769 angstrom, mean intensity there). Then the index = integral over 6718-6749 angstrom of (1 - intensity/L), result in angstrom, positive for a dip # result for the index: 0.3 angstrom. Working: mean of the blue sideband 20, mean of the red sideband 20.1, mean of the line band 19.9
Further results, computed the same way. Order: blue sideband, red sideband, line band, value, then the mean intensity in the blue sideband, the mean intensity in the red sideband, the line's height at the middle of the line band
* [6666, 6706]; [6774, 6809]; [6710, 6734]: 0.2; 20.1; 19.6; 19.9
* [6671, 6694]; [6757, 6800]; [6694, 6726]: 0.2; 20.1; 19.7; 20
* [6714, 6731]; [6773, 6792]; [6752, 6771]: -0.4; 19.7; 19.6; 19.6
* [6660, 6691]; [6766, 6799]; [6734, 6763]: -0.3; 20.1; 19.6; 19.8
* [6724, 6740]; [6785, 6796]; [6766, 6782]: -0.2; 20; 19.4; 19.6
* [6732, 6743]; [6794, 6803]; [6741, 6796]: 0.0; 20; 19.5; 19.8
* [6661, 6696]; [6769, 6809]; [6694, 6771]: -0.3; 20.1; 19.6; 19.9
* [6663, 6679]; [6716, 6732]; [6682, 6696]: -0.1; 20.1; 19.7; 20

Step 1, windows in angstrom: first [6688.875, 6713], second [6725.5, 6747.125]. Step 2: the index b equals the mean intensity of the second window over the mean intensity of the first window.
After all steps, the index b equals 1.0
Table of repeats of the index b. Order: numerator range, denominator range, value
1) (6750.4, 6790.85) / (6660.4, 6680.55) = 0.98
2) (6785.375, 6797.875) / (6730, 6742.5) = 0.97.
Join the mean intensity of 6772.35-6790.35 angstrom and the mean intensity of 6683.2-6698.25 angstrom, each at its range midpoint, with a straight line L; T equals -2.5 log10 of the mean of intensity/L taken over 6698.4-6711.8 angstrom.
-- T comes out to 0.00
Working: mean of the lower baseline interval 20.1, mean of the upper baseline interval 19.6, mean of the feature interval 20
